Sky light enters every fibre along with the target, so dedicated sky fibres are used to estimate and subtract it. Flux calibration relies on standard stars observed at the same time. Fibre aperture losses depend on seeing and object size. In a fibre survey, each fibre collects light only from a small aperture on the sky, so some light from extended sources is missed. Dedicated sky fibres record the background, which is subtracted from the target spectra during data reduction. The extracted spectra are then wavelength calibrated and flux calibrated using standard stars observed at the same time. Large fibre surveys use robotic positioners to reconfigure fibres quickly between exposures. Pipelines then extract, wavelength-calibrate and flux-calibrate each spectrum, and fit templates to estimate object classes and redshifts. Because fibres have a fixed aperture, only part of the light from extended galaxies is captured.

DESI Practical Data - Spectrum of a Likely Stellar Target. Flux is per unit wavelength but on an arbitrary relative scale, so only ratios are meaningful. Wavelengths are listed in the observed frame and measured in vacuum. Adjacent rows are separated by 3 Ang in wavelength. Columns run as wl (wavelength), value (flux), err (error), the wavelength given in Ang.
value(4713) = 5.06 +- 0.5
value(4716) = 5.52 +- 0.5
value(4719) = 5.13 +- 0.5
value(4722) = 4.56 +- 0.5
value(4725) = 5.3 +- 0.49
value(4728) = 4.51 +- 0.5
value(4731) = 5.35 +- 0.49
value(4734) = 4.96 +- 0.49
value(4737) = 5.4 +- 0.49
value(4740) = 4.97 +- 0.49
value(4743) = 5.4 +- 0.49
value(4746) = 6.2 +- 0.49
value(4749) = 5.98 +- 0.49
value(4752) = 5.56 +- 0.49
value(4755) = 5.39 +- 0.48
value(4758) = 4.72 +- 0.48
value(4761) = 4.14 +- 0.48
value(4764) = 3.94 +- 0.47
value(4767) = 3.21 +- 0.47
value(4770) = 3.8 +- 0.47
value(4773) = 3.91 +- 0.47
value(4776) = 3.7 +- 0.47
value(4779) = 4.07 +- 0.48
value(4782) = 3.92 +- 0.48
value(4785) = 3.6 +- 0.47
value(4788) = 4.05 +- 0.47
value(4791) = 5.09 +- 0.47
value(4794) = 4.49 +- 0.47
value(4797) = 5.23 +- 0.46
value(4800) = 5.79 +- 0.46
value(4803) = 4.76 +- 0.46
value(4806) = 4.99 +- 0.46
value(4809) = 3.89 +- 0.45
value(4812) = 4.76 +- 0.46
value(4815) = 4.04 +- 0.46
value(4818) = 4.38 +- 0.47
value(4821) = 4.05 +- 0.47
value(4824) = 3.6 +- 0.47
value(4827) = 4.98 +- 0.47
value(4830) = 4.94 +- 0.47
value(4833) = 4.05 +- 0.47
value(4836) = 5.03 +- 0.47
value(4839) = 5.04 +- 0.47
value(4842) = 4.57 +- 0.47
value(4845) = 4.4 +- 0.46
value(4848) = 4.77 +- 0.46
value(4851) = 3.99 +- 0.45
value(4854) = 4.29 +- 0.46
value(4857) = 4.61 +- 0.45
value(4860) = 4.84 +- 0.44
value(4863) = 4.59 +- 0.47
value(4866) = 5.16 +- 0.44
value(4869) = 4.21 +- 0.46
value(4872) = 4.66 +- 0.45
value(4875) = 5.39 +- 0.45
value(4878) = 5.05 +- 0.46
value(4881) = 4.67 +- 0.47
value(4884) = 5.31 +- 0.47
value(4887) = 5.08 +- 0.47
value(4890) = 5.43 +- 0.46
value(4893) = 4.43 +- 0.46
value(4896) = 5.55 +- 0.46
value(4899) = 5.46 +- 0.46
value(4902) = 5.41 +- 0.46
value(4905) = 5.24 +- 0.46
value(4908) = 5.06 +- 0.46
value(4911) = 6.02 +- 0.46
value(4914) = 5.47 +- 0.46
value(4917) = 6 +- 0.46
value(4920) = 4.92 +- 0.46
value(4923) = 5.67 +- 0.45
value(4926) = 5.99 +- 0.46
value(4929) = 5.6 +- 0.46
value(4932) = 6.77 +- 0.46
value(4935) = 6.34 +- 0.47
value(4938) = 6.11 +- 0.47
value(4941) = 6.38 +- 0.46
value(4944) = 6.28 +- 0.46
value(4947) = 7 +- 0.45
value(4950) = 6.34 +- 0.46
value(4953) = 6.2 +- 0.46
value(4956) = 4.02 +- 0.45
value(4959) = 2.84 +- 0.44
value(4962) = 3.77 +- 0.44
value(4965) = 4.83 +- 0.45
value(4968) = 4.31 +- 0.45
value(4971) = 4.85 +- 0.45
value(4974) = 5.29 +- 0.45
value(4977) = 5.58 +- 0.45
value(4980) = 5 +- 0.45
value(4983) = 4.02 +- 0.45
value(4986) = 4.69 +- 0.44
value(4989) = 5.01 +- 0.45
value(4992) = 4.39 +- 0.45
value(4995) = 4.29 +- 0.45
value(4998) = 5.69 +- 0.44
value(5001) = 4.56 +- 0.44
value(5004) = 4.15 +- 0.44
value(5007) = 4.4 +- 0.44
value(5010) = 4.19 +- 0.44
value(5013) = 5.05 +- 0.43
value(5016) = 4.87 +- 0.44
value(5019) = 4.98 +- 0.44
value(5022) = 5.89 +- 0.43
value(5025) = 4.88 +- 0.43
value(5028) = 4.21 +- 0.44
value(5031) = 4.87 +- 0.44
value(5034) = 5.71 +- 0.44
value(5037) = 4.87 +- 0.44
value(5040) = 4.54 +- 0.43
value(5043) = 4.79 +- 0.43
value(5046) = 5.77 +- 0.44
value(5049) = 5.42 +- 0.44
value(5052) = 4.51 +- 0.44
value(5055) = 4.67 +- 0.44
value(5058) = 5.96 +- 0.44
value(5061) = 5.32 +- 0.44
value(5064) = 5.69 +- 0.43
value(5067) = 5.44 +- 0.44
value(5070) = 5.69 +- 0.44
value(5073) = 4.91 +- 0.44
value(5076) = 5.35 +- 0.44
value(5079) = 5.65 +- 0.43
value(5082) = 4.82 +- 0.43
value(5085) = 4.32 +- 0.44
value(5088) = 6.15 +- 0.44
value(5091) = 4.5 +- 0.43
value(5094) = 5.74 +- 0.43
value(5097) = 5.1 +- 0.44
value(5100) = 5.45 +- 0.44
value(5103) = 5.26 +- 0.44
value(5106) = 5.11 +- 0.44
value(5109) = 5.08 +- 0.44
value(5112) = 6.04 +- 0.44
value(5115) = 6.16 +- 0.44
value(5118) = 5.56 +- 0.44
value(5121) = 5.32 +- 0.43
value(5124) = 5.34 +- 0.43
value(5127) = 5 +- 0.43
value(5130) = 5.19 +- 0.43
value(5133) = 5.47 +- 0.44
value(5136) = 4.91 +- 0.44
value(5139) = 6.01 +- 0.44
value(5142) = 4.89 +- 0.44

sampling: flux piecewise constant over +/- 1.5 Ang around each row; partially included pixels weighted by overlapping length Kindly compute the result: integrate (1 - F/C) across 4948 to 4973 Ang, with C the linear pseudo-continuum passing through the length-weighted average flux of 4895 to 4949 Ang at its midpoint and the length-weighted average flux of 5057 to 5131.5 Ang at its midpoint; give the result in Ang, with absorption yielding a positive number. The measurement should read 4.5 Ang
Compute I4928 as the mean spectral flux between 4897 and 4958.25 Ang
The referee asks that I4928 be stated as 5.78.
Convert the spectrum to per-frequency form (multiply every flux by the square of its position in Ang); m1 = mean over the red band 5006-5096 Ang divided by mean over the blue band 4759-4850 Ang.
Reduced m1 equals 1.29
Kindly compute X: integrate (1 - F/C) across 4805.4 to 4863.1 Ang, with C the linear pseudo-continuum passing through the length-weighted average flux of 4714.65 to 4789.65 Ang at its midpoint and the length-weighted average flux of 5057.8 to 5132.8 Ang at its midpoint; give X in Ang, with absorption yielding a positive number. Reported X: 4.41 Ang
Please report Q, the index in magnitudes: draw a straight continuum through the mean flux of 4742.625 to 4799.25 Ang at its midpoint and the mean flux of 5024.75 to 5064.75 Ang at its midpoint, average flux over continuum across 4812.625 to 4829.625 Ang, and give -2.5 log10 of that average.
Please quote 0.087 mag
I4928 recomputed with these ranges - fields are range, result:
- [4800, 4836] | 4.49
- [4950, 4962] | 4.53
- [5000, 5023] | 4.74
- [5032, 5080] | 5.26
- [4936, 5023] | 5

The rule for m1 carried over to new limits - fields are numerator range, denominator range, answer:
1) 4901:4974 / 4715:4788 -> 1.26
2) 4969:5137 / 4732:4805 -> 1.22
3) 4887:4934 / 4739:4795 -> 1.30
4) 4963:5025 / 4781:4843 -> 1.14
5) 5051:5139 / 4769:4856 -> 1.35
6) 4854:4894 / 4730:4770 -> 1.03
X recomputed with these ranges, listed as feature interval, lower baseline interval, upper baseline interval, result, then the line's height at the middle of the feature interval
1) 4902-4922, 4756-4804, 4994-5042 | -3.79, 4.58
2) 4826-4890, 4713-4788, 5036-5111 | 1.58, 4.88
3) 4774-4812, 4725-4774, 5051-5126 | 3.51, 4.92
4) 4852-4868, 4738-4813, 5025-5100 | 0.42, 4.79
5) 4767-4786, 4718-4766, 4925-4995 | 4.89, 5.1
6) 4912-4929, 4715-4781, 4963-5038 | -2.87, 4.81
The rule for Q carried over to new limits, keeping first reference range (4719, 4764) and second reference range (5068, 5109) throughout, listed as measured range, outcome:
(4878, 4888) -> 0.03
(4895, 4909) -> -0.03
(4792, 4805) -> 0.02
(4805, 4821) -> 0.18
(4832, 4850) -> 0.11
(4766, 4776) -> 0.37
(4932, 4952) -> -0.23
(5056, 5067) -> -0.07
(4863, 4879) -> 0.07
